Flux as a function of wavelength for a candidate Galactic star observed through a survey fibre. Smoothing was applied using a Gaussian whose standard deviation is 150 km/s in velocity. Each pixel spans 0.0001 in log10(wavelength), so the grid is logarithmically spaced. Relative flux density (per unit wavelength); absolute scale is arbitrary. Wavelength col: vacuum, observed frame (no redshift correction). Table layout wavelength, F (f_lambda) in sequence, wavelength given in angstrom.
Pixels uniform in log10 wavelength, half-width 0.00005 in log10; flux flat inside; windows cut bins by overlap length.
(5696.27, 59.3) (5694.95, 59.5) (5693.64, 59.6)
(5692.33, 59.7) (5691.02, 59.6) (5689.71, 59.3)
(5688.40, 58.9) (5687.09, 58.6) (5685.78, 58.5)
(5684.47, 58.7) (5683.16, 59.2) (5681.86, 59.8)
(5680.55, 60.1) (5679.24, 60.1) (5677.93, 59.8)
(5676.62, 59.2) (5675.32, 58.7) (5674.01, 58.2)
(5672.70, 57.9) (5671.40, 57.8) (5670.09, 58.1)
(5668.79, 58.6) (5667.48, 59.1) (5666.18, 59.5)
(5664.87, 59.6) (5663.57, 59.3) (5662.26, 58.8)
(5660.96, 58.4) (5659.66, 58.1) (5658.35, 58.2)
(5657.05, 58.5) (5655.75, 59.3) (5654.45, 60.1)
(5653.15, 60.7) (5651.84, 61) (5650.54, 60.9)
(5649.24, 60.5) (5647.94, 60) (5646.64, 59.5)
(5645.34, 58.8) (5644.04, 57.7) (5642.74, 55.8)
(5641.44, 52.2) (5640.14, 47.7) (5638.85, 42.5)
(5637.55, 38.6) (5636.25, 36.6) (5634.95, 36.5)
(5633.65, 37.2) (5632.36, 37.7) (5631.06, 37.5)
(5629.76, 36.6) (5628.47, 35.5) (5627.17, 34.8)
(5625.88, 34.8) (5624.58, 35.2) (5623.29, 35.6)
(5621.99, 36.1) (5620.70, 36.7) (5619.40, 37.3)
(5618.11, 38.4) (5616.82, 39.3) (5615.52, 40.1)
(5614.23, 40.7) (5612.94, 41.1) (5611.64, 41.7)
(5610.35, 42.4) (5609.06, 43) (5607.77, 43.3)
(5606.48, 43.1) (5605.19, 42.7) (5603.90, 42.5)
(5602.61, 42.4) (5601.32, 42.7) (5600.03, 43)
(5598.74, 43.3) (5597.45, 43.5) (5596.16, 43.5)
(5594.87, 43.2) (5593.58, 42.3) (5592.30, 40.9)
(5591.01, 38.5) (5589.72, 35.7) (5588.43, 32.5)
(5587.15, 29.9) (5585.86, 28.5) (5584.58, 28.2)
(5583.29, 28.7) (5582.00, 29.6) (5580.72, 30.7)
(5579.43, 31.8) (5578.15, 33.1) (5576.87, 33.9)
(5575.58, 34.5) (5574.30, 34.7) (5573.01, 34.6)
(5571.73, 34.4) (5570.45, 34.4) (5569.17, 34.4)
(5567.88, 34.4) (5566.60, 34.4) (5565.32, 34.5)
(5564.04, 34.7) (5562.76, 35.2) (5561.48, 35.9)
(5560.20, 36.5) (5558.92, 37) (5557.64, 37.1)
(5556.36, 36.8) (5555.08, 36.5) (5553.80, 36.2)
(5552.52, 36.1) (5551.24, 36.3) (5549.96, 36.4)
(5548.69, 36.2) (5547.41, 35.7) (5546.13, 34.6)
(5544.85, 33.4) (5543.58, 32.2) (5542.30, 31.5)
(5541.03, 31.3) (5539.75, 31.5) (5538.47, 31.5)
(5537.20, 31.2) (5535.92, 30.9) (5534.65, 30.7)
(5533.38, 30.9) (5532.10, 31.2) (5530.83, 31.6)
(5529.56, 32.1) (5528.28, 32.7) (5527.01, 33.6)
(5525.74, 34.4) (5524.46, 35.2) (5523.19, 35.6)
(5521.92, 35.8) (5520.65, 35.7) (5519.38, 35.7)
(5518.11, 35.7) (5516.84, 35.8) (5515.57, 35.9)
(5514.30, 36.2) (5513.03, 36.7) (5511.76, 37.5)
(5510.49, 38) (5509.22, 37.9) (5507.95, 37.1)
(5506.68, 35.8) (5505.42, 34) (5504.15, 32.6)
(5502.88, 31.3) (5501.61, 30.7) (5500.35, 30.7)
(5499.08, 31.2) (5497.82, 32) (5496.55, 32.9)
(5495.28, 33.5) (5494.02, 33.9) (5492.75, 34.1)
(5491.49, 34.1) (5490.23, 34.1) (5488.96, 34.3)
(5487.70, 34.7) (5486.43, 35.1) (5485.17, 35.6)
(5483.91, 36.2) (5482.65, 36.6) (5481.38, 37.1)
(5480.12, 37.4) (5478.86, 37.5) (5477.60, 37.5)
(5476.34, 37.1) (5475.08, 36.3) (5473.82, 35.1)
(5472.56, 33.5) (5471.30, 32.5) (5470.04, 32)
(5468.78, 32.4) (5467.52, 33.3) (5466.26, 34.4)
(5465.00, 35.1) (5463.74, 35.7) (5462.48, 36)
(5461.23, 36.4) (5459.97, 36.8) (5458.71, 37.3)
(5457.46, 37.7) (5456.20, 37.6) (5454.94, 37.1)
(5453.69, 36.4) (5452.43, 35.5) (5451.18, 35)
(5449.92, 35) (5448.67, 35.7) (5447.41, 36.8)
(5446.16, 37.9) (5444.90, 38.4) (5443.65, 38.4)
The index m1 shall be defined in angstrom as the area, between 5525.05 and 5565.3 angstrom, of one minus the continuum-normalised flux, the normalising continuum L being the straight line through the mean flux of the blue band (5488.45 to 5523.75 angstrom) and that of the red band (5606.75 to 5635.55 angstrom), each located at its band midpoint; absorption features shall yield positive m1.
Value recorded 2.2 angstrom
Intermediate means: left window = 34.6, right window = 38.3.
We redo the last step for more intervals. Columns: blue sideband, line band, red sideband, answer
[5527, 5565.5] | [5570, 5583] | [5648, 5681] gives 2.4 angstrom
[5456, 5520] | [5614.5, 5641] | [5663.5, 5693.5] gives 7.4 angstrom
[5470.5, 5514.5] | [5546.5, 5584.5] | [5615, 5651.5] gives 4.7 angstrom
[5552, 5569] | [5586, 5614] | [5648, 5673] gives 2.7 angstrom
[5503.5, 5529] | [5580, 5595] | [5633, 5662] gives 3.9 angstrom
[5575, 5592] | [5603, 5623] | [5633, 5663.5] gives 0.7 angstrom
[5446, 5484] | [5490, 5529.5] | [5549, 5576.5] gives 1.3 angstrom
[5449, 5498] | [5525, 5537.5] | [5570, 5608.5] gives 1.4 angstrom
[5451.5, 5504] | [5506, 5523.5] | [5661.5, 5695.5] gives 1.3 angstrom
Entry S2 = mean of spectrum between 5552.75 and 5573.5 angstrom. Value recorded 35.5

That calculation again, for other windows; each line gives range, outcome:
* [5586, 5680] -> 47.5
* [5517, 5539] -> 33.3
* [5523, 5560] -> 33.8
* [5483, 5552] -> 34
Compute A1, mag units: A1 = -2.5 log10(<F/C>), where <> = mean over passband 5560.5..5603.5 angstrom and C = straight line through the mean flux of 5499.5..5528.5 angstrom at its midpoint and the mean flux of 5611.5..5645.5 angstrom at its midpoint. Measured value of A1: 0.07 mag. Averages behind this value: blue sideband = 35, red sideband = 40.6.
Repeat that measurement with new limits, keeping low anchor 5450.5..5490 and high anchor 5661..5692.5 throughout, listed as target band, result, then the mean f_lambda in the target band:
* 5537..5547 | 0.33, 32.3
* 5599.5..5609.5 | 0.19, 42.8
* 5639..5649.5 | -0.01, 55.7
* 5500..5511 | 0.16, 34.3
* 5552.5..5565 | 0.25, 36.2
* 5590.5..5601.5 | 0.18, 42.3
